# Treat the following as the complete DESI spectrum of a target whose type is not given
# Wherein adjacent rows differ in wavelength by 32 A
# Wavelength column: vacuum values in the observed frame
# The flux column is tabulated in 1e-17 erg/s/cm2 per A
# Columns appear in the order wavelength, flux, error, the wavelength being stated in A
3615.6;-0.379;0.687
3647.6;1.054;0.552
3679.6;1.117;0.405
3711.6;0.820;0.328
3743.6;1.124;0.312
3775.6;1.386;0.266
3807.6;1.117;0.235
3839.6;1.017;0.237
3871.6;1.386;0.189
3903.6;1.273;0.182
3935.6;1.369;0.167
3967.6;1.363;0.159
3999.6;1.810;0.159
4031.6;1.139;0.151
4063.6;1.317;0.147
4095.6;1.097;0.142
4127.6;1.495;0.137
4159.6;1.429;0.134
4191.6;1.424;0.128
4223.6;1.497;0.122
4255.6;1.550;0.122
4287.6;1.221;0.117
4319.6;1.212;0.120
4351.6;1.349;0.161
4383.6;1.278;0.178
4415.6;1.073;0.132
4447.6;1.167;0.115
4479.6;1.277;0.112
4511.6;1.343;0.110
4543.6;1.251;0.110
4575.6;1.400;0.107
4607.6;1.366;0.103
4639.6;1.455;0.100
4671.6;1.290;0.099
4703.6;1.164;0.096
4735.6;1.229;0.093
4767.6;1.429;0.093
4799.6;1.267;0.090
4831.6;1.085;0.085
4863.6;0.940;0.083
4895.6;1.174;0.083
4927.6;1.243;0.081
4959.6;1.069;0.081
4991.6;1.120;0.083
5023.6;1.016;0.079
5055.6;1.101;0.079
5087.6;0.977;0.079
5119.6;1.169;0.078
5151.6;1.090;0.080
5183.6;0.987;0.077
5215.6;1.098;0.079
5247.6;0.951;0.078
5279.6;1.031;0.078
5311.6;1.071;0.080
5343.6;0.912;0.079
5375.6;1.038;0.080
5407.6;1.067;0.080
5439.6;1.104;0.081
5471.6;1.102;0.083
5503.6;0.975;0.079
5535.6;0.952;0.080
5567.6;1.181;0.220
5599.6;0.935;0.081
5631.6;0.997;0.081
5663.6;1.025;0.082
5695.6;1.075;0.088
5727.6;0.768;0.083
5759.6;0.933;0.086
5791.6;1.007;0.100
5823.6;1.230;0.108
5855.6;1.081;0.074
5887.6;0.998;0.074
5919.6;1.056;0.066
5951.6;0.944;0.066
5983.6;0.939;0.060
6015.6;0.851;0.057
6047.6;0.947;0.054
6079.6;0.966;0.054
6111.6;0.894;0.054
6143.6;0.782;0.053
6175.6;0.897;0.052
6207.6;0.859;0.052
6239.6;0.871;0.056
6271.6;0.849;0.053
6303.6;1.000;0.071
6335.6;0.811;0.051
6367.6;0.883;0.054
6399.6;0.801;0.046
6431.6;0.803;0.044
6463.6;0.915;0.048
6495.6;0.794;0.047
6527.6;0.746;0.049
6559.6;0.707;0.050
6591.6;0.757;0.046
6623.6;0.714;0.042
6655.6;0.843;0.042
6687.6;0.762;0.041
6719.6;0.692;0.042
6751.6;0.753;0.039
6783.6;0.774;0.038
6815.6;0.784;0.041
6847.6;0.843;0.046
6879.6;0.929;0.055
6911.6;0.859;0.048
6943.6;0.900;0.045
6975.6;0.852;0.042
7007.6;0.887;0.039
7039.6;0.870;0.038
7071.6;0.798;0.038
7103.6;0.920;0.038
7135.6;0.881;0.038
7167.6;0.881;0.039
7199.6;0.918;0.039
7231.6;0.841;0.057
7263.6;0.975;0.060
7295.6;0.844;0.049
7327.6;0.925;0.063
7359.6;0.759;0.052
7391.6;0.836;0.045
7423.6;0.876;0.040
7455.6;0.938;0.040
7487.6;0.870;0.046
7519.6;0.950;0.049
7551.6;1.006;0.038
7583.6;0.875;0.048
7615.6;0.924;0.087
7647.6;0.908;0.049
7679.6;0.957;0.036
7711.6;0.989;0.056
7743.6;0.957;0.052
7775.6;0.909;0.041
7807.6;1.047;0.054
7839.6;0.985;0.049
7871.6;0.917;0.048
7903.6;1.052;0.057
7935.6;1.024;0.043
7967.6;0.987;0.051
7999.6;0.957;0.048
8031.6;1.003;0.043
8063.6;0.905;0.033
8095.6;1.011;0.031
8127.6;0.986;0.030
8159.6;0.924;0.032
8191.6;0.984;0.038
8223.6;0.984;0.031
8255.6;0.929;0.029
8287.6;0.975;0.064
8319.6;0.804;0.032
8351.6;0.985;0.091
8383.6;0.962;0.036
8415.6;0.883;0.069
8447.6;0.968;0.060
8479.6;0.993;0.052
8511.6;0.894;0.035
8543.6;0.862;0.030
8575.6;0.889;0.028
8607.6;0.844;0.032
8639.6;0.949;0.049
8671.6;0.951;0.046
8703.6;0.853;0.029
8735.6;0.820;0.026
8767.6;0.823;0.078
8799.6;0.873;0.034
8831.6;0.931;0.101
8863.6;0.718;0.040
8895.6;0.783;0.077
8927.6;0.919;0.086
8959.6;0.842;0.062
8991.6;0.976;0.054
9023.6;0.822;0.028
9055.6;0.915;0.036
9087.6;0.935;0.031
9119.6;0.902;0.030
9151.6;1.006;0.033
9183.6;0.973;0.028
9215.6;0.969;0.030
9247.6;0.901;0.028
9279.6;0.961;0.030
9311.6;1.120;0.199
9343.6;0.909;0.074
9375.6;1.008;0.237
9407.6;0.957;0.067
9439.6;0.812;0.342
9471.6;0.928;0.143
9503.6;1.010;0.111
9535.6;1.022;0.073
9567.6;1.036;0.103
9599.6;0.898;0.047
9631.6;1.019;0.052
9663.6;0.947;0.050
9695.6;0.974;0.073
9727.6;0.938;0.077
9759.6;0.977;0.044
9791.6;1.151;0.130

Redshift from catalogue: 0.71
